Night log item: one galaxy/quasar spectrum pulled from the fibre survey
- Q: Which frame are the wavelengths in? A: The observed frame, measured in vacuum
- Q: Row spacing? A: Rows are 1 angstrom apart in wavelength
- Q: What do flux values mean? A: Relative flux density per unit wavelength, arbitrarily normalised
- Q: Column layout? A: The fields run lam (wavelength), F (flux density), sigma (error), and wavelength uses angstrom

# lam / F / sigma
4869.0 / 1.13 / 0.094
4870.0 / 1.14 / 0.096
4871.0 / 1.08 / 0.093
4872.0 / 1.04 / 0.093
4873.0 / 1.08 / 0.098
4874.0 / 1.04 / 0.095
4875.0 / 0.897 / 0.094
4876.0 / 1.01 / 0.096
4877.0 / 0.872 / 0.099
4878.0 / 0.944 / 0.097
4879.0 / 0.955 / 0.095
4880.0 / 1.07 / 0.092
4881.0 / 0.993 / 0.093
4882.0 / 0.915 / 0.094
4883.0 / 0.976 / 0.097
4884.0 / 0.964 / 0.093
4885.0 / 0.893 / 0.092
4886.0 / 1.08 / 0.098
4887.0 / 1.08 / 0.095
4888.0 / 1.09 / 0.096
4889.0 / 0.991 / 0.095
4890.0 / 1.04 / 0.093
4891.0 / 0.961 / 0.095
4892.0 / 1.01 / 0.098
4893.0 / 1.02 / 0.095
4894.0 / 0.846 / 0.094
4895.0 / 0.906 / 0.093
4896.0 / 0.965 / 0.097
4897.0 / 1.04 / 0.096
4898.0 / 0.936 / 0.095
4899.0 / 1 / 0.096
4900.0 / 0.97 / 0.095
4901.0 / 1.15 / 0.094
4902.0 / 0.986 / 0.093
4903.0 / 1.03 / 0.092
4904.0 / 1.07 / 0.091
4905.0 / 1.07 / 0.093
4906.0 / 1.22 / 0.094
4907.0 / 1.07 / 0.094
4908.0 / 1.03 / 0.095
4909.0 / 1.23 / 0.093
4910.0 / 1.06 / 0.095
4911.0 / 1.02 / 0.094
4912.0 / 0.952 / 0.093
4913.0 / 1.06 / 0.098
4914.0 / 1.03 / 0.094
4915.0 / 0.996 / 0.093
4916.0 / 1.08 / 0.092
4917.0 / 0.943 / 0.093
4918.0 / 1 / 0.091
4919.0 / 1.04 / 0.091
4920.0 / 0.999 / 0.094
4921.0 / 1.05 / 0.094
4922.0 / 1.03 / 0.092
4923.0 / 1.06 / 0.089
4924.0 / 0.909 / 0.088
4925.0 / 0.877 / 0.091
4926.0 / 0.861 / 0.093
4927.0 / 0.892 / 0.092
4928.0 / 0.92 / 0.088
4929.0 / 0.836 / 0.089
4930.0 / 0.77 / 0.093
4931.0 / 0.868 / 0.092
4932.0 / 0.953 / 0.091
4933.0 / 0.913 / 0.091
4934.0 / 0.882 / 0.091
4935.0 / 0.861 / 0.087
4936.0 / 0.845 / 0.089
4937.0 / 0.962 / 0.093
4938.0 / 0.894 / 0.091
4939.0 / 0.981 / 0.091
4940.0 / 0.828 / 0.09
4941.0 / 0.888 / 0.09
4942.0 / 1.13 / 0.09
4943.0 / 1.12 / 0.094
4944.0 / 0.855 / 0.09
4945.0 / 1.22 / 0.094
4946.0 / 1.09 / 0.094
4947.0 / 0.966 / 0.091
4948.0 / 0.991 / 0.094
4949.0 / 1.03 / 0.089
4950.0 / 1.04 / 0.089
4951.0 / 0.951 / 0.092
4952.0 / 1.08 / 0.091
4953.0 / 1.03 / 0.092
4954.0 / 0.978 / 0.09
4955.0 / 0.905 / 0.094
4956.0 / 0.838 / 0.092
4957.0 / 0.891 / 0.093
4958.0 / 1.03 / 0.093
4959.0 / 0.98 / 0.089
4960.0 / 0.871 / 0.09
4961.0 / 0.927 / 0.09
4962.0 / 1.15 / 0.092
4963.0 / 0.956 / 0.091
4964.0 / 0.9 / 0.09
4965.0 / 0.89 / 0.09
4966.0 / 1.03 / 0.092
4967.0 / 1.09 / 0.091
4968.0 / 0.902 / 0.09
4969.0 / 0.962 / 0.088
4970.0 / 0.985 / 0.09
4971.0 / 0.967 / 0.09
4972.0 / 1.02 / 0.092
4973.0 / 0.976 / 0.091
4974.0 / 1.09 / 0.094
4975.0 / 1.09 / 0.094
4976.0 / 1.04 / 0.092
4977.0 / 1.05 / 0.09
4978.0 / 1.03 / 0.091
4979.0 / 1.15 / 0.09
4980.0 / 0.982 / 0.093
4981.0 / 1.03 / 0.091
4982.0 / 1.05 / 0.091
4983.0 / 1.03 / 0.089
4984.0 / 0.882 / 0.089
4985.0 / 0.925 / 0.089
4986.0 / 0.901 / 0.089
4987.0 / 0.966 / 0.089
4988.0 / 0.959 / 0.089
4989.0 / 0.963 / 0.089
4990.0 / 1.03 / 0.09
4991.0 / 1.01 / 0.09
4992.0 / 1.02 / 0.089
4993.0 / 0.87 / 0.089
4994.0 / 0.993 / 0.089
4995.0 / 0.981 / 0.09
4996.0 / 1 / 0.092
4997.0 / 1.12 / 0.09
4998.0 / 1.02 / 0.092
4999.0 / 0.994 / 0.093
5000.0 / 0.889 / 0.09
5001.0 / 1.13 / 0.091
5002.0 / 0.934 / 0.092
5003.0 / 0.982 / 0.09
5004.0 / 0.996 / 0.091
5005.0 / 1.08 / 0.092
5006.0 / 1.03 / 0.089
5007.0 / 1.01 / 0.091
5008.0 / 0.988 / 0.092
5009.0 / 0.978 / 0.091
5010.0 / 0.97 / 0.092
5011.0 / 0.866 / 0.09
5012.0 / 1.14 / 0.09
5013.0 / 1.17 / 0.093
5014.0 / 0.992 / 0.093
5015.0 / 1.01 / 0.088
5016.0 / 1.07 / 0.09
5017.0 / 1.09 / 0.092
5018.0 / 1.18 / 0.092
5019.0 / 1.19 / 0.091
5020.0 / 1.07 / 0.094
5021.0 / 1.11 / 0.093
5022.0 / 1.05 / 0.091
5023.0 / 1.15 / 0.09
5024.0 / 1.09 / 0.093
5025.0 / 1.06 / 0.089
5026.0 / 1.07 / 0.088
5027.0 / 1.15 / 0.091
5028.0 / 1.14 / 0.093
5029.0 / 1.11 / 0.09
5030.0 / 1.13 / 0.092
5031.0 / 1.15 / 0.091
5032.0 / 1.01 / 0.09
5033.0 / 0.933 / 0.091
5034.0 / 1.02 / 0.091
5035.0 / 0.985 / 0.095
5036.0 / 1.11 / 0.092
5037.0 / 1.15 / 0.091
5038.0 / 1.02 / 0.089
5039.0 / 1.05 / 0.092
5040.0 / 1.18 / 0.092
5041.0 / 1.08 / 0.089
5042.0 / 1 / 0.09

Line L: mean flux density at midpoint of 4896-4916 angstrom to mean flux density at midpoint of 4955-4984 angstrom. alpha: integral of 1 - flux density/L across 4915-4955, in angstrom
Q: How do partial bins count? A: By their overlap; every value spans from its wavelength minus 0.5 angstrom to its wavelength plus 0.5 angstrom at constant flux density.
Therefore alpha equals 2.26 angstrom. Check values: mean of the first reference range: 1.05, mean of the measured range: 0.964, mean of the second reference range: 0.993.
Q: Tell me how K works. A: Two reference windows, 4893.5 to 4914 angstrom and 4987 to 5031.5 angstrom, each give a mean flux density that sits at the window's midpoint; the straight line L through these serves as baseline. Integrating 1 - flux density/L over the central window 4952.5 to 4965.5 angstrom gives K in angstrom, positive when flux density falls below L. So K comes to 1.1 angstrom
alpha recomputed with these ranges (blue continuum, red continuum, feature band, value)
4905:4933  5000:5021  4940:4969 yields 0.67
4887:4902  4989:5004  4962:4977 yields -0.04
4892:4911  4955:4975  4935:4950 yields 0.15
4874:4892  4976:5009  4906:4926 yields -0.67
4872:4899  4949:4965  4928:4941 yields 1.19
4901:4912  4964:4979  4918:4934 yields 1.88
